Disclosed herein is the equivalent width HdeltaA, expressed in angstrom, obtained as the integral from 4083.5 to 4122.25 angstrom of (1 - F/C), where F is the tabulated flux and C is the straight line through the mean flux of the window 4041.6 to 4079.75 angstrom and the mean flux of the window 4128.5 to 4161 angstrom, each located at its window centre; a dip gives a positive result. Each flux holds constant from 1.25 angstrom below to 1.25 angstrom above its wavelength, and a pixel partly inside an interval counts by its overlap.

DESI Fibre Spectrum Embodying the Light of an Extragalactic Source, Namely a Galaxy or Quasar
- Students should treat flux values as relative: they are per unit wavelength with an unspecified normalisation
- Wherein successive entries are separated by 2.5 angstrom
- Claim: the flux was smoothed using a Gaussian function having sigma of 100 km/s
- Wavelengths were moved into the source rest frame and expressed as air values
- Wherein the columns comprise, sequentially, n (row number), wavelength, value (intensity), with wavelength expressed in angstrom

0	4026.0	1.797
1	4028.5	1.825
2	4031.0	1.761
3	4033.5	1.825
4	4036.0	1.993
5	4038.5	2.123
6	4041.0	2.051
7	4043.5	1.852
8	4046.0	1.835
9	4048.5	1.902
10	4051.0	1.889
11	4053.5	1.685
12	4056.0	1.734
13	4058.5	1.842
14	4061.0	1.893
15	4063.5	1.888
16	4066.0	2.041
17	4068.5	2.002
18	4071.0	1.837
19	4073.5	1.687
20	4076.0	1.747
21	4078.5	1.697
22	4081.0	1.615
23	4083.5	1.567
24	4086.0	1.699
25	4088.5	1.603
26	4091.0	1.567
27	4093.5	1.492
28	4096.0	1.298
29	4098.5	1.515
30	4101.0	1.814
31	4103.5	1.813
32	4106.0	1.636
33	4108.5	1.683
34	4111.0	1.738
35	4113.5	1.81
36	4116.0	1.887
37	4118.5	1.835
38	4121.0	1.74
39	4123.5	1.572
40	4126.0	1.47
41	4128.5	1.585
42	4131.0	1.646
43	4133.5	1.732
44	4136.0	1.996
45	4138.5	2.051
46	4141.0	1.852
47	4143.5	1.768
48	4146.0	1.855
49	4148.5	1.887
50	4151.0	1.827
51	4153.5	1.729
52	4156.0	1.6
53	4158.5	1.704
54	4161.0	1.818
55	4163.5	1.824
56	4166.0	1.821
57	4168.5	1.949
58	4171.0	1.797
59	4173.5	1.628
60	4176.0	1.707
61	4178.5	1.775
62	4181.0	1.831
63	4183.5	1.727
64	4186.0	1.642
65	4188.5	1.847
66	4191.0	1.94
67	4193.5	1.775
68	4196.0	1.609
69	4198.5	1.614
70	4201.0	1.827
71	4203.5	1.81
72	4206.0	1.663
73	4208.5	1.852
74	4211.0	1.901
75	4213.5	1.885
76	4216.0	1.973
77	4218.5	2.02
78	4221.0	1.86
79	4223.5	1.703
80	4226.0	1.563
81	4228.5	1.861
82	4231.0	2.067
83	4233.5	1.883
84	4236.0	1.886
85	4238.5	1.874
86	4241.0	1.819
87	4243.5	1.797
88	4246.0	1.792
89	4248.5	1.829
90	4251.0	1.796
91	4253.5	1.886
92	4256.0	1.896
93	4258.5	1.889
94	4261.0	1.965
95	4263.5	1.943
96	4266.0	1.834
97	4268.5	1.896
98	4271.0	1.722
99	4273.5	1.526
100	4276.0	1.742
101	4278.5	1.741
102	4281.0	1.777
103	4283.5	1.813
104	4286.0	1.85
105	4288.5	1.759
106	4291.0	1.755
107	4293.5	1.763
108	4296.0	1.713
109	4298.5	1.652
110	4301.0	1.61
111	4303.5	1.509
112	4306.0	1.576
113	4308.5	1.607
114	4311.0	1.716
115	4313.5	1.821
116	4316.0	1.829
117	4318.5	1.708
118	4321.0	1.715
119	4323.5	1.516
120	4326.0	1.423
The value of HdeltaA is 3.1 angstrom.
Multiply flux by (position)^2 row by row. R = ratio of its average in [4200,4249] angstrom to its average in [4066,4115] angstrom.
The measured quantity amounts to 1.17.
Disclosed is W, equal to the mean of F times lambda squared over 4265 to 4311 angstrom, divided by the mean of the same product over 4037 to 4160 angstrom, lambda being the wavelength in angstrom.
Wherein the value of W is 1.06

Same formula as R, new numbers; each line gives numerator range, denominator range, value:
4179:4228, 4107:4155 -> 1.05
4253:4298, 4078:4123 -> 1.17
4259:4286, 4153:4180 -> 1.08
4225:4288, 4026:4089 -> 1.10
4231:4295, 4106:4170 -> 1.09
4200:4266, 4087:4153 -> 1.14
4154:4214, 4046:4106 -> 1.08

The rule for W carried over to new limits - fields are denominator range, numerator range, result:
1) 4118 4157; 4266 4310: 1.04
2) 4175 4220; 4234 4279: 1.04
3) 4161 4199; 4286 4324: 1.01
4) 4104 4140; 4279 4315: 1.07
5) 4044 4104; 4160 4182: 1.08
